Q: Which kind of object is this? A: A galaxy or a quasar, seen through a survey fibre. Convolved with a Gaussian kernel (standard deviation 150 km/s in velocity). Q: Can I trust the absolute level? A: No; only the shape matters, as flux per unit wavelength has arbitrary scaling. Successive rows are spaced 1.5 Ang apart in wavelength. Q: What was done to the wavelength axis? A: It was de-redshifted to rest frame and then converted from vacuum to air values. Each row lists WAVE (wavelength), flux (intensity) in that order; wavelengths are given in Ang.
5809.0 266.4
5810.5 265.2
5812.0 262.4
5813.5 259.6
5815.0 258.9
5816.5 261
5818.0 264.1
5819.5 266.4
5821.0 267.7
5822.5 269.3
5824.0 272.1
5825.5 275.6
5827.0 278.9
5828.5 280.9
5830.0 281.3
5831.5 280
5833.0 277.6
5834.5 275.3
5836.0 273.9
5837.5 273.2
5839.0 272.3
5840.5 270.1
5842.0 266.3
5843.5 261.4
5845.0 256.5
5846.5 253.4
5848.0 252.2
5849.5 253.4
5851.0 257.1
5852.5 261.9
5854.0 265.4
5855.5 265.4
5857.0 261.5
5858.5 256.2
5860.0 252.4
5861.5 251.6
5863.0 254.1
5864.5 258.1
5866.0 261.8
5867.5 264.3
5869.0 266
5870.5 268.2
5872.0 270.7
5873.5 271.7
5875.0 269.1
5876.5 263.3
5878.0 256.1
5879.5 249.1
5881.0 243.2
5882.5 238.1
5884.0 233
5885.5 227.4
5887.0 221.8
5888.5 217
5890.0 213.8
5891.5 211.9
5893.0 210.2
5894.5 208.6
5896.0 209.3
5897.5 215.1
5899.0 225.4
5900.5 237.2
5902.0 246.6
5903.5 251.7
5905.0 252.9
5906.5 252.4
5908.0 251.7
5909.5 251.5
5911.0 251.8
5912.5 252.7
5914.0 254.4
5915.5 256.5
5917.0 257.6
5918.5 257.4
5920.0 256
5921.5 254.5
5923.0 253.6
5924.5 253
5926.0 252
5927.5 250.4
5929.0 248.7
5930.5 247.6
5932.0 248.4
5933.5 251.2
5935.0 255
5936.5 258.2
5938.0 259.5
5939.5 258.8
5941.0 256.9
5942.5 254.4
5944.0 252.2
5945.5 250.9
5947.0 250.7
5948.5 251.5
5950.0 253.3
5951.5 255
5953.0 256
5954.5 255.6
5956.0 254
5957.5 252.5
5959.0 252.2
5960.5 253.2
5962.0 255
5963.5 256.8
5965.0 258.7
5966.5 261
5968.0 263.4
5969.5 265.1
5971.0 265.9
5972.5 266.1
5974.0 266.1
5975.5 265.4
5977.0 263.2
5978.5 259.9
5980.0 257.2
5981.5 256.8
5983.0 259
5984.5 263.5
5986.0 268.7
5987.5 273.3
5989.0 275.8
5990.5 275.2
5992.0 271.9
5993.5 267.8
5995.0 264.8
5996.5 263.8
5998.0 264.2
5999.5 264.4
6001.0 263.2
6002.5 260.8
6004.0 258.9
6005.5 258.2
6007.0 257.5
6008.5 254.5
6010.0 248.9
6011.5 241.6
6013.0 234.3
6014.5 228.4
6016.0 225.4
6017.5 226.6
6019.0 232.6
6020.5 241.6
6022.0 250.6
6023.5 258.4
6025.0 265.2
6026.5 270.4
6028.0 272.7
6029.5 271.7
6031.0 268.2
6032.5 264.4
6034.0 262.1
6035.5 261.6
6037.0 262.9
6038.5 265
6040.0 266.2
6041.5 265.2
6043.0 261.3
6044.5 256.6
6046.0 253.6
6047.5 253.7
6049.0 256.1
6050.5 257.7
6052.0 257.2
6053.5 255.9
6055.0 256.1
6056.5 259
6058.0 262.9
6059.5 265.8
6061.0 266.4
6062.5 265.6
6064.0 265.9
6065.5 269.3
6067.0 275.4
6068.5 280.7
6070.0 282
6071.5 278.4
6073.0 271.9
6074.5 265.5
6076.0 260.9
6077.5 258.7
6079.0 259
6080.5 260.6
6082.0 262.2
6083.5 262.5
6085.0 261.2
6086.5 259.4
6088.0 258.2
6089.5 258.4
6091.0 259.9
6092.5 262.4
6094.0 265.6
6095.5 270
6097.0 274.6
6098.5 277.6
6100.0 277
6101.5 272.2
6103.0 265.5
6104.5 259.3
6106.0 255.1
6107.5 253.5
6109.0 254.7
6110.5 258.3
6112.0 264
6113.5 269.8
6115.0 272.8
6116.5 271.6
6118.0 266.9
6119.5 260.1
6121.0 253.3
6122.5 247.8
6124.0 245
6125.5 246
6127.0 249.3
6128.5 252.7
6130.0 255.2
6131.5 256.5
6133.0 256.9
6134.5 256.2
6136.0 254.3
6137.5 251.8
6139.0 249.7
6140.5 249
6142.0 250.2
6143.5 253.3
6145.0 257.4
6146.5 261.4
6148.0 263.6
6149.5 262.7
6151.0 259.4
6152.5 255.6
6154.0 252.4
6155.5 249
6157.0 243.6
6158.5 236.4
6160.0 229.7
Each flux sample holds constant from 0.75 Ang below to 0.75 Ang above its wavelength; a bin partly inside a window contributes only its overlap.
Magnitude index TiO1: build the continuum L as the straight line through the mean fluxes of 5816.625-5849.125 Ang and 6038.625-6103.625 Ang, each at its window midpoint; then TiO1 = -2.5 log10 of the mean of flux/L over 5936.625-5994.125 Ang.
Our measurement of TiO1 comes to 0.03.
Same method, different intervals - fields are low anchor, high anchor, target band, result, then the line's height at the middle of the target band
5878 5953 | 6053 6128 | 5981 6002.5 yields -0.06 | 253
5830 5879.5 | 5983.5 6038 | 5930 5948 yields 0.03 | 261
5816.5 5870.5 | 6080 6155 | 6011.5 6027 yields 0.08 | 262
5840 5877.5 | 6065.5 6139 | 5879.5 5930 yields 0.09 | 261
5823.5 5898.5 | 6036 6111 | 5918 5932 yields 0.02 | 257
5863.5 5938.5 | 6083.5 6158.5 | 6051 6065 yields -0.03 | 255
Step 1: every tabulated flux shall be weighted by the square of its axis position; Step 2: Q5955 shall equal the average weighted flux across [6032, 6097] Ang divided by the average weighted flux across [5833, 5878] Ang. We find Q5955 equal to 1.1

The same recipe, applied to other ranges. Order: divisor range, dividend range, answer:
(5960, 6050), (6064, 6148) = 1.04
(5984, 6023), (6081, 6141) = 1.06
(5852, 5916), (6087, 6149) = 1.14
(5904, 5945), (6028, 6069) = 1.08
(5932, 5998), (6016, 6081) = 1.03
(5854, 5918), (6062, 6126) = 1.15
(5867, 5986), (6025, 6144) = 1.10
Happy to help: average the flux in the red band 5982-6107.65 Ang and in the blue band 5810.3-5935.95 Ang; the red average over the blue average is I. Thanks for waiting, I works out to 1.03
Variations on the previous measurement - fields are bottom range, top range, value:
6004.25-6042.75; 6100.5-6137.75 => 1.02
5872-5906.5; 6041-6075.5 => 1.12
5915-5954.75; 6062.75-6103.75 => 1.05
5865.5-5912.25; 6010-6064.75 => 1.06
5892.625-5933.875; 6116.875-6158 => 1.04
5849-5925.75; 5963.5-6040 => 1.05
